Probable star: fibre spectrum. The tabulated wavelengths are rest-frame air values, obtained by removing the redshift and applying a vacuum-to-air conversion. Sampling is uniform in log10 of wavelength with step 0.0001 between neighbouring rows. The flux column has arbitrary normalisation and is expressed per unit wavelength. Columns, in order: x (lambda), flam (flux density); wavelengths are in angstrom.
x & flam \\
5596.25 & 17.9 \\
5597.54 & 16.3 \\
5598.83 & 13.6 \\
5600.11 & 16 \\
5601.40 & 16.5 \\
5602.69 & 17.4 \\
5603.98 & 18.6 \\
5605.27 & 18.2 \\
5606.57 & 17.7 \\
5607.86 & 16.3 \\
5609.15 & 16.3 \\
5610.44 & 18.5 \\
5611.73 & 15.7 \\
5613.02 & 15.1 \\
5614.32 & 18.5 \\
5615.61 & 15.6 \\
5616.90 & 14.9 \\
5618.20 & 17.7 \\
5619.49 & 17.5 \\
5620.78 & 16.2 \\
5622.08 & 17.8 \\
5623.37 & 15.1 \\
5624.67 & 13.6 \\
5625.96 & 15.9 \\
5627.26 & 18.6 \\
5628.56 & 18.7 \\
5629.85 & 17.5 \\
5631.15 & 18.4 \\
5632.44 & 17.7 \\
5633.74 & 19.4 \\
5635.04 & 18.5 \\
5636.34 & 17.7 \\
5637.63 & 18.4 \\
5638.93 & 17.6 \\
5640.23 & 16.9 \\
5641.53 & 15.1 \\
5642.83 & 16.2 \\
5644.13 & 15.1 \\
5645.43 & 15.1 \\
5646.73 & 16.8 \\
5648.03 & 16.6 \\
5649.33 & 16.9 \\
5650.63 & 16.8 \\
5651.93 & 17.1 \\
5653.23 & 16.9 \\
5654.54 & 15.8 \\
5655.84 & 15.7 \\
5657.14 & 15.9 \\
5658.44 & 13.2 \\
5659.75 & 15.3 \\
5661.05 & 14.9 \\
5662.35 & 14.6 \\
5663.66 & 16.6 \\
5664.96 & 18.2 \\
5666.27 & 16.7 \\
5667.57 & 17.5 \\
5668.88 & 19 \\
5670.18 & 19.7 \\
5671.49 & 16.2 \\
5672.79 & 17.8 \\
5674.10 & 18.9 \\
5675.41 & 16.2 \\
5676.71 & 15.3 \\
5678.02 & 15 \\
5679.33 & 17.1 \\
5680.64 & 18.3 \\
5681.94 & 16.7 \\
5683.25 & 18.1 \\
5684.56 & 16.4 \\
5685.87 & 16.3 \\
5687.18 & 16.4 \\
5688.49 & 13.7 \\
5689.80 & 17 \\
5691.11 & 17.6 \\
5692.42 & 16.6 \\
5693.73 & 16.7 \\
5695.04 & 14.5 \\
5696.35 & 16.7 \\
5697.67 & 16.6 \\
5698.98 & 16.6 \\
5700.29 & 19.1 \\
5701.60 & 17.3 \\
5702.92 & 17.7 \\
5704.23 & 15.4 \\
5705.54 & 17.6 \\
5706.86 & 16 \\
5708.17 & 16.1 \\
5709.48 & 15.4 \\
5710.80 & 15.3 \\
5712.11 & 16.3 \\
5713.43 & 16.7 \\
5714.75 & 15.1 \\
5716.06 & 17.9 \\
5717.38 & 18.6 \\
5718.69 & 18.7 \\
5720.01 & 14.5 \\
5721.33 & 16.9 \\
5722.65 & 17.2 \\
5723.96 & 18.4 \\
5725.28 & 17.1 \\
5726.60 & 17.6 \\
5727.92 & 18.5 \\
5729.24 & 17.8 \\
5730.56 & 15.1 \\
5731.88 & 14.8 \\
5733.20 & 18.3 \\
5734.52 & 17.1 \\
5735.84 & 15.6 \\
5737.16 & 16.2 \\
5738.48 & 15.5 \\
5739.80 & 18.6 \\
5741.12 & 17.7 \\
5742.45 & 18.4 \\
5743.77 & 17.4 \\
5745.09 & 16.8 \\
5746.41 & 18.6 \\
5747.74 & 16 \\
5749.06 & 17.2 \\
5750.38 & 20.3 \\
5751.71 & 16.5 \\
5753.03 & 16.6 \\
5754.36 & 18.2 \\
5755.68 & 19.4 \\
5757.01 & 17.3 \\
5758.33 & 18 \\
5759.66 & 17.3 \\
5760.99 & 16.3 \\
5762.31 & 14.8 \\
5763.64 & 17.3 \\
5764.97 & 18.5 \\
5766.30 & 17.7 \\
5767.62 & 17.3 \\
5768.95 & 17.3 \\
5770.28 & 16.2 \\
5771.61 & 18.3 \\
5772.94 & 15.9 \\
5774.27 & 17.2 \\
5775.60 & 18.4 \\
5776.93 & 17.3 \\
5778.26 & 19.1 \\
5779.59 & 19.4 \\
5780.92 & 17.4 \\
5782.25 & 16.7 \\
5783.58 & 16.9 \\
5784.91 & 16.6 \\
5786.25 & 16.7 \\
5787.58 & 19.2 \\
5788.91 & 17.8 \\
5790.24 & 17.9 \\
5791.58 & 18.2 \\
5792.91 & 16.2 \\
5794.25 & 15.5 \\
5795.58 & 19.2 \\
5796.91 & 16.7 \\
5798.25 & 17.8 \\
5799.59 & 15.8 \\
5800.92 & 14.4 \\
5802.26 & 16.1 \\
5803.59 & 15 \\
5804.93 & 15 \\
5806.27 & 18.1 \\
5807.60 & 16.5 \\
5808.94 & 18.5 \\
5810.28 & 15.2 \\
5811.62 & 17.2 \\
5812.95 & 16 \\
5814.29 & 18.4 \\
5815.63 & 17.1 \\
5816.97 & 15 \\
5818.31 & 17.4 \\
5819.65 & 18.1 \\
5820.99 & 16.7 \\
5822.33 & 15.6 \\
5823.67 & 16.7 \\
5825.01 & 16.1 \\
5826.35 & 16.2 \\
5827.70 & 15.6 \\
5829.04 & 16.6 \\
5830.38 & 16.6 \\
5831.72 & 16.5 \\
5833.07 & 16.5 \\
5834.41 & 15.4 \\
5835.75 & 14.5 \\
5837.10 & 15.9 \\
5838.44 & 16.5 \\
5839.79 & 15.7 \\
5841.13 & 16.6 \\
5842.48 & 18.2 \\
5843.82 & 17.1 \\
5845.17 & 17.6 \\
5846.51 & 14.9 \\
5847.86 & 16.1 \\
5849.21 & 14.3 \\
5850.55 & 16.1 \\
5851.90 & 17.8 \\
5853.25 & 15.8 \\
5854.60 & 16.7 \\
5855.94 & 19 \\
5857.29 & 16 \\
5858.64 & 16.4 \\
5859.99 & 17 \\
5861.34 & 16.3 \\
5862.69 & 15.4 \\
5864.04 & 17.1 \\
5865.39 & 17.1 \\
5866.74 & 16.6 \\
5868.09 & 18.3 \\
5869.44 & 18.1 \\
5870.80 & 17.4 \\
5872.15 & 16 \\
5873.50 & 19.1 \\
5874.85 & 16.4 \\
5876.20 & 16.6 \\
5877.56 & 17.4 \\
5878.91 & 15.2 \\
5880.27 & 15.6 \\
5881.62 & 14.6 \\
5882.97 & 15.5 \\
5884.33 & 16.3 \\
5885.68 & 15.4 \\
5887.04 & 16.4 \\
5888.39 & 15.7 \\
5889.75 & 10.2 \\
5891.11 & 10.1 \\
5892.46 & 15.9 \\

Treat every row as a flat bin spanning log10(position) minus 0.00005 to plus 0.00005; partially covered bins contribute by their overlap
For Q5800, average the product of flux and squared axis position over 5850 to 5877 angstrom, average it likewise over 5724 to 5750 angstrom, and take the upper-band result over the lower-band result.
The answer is 1.03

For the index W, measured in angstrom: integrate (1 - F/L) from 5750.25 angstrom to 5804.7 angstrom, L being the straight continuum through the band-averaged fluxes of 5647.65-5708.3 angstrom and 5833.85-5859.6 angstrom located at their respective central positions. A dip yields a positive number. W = -2.5 angstrom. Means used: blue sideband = 16.6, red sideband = 16.4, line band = 17.2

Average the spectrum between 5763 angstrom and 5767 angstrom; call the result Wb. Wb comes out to 17.8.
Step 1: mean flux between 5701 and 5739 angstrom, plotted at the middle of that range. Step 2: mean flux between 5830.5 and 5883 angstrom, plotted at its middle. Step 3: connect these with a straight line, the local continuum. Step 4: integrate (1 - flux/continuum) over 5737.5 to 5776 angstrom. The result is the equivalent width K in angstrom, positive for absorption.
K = -1.7 angstrom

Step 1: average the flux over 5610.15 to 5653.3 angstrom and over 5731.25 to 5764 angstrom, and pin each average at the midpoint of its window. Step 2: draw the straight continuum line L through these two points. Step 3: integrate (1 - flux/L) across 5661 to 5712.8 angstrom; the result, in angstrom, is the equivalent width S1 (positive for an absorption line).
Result 0.94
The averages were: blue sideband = 16.9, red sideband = 17.2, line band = 16.7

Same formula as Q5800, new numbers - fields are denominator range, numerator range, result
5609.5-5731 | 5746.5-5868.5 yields 1.06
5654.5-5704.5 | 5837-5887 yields 1.06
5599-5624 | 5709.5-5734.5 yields 1.05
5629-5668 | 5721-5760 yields 1.08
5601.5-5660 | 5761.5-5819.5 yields 1.08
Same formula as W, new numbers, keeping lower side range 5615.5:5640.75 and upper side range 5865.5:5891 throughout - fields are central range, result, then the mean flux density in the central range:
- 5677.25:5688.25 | 0.2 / 16.6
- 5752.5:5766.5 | -0.7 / 17.4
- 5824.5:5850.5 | 0.1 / 16.2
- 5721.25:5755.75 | -1.2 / 17.3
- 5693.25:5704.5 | 0.1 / 16.8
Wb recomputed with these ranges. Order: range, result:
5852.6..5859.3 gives 16.8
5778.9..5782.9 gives 17.9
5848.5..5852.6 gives 16.1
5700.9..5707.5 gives 16.8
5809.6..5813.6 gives 16.2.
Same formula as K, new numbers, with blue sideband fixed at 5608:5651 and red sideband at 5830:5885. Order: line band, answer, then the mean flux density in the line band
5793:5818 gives 0.06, 16.5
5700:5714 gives 0.14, 16.6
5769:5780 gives -0.69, 17.7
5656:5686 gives 0.19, 16.7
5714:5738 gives -0.36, 17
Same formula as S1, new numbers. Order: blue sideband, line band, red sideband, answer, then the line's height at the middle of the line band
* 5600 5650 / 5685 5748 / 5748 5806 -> 1.2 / 17.1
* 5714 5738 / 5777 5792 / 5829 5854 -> -1.1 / 16.6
